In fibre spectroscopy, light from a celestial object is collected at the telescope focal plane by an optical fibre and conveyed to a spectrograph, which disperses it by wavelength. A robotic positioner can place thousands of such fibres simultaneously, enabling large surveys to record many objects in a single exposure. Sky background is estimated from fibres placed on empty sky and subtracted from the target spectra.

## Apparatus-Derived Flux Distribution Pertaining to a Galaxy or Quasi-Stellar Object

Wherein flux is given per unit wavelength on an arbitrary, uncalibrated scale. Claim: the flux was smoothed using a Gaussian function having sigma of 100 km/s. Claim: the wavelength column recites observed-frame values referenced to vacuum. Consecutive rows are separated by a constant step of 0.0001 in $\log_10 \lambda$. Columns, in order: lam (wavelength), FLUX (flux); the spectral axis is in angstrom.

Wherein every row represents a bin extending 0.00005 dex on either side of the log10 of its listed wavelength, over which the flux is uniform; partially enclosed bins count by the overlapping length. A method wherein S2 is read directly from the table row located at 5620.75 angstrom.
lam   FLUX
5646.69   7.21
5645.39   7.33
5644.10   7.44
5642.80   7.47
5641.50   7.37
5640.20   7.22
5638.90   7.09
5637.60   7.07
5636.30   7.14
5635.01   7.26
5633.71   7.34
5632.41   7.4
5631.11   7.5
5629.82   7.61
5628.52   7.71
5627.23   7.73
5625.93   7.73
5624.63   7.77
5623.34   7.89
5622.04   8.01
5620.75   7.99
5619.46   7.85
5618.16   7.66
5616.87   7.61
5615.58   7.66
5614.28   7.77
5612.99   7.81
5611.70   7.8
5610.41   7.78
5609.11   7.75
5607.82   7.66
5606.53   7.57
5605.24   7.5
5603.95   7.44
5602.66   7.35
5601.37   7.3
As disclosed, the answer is 7.99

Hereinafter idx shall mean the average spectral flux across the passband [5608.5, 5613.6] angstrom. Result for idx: 7.78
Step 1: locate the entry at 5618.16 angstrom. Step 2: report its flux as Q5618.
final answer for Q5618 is 7.66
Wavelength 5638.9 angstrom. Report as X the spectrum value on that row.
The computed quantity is 7.09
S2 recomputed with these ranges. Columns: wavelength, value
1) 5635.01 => 7.26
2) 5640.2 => 7.22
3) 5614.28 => 7.77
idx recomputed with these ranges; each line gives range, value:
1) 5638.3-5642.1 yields 7.22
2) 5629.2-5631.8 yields 7.56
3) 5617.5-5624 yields 7.89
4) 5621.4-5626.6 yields 7.83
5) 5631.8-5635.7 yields 7.33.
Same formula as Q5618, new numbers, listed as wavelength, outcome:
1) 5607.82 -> 7.66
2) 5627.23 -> 7.73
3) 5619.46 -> 7.85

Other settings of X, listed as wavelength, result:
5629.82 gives 7.61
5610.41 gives 7.78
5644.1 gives 7.44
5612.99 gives 7.81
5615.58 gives 7.66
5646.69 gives 7.21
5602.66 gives 7.35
